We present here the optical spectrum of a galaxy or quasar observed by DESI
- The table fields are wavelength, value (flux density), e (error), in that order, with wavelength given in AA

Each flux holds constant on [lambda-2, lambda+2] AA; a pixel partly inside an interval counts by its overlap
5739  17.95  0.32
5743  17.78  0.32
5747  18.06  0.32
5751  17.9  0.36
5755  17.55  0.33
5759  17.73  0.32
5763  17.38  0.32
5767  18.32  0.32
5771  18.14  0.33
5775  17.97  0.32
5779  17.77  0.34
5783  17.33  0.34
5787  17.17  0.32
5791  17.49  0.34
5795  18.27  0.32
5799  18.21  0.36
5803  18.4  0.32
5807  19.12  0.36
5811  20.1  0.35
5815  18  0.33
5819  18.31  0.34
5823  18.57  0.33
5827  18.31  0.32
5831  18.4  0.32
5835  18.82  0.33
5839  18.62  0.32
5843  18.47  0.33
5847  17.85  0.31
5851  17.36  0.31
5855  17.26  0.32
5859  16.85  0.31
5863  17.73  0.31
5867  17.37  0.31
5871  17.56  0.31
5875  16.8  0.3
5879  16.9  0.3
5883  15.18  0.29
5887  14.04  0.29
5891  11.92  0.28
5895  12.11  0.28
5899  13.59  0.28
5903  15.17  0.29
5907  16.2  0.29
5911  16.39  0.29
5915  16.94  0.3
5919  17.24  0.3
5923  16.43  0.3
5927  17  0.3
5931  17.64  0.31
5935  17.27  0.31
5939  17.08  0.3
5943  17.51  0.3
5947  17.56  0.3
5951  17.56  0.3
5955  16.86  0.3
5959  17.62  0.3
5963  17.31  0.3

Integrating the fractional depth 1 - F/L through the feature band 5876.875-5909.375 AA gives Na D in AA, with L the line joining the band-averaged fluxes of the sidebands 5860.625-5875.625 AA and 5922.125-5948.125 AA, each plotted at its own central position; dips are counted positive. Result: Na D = 5.5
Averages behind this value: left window 17.4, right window 17.2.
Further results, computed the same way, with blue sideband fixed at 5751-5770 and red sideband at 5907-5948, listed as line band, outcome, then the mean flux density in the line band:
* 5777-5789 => 0.18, 17.4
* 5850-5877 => 0.09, 17.3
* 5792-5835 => -2.46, 18.6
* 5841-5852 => -0.34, 17.9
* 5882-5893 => 2.33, 13.6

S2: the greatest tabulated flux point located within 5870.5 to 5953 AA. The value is 17.64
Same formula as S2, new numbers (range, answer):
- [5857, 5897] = 17.73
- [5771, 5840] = 20.1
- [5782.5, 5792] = 17.49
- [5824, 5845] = 18.82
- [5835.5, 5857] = 18.62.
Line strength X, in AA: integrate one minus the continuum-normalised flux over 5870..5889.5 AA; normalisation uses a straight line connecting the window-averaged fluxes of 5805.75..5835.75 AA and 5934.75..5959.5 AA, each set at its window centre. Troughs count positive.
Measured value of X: 2.3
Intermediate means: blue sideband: 18.7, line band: 15.9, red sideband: 17.3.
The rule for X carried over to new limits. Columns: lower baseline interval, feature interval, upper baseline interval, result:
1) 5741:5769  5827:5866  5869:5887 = -2.9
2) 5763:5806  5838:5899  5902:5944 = 3.5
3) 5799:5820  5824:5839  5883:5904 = -1.0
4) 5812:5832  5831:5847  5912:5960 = -0.2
